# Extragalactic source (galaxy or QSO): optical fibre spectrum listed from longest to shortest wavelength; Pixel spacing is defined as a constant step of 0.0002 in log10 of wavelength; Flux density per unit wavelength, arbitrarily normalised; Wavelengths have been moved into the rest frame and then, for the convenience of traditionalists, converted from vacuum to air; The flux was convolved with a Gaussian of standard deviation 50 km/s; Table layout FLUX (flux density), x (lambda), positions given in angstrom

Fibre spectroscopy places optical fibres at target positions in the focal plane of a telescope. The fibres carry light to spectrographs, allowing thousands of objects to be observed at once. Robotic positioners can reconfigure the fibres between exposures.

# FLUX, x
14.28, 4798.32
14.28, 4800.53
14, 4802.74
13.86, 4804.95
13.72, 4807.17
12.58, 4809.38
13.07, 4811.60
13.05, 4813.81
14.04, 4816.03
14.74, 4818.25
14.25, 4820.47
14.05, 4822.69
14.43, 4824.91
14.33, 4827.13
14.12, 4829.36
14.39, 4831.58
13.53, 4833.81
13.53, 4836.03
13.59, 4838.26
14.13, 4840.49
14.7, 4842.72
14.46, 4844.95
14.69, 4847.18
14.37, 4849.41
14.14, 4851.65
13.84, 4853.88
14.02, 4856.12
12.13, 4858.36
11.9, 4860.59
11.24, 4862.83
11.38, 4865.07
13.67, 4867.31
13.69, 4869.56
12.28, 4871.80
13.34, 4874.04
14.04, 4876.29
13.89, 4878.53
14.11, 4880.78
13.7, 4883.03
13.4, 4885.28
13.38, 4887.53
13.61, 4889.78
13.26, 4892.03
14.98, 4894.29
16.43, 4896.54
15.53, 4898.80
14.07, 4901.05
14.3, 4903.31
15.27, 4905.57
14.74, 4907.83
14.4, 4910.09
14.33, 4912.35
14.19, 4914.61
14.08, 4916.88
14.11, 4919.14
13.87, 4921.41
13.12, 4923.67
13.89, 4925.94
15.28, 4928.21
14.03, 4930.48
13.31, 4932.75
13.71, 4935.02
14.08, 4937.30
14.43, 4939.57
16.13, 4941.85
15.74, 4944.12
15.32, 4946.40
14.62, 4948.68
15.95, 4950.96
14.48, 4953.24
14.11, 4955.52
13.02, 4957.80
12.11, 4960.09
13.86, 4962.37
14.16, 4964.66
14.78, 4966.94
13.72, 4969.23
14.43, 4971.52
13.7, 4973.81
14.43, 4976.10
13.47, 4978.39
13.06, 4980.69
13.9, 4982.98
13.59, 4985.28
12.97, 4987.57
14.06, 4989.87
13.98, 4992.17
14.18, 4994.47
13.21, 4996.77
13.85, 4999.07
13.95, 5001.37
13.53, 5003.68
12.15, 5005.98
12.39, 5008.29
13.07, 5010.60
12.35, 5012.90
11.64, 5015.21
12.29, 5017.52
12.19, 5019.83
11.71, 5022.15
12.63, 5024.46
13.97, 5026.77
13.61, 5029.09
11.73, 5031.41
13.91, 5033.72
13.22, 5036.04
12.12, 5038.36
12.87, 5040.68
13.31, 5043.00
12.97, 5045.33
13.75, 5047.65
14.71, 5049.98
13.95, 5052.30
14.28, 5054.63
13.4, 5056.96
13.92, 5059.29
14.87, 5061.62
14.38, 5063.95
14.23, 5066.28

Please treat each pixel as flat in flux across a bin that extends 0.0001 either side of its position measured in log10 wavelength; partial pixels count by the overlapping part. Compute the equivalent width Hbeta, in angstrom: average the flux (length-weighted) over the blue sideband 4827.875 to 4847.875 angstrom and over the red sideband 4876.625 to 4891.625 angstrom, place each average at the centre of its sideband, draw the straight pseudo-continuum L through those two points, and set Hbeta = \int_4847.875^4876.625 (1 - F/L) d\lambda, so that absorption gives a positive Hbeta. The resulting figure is 1.7 angstrom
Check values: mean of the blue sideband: 14.1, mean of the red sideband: 13.7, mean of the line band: 13.1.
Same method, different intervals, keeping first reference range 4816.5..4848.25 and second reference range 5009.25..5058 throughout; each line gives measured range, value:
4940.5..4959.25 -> -1.9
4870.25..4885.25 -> 0.4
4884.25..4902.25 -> -0.6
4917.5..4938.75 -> -0.5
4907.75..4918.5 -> -0.4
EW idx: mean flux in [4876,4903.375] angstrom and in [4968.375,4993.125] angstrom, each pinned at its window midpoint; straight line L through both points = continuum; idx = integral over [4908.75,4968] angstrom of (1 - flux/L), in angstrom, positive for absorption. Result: -1.3 angstrom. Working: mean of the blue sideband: 14.2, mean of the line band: 14.3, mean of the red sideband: 13.8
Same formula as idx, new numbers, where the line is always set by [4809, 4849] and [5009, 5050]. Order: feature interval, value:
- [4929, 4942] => -0.8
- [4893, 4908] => -1.6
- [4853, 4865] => 1.2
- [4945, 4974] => -2.1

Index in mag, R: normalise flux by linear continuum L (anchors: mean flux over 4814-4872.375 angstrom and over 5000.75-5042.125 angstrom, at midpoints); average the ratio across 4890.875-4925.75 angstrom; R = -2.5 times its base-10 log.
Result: -0.09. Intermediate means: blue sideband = 13.7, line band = 14.4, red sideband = 12.7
